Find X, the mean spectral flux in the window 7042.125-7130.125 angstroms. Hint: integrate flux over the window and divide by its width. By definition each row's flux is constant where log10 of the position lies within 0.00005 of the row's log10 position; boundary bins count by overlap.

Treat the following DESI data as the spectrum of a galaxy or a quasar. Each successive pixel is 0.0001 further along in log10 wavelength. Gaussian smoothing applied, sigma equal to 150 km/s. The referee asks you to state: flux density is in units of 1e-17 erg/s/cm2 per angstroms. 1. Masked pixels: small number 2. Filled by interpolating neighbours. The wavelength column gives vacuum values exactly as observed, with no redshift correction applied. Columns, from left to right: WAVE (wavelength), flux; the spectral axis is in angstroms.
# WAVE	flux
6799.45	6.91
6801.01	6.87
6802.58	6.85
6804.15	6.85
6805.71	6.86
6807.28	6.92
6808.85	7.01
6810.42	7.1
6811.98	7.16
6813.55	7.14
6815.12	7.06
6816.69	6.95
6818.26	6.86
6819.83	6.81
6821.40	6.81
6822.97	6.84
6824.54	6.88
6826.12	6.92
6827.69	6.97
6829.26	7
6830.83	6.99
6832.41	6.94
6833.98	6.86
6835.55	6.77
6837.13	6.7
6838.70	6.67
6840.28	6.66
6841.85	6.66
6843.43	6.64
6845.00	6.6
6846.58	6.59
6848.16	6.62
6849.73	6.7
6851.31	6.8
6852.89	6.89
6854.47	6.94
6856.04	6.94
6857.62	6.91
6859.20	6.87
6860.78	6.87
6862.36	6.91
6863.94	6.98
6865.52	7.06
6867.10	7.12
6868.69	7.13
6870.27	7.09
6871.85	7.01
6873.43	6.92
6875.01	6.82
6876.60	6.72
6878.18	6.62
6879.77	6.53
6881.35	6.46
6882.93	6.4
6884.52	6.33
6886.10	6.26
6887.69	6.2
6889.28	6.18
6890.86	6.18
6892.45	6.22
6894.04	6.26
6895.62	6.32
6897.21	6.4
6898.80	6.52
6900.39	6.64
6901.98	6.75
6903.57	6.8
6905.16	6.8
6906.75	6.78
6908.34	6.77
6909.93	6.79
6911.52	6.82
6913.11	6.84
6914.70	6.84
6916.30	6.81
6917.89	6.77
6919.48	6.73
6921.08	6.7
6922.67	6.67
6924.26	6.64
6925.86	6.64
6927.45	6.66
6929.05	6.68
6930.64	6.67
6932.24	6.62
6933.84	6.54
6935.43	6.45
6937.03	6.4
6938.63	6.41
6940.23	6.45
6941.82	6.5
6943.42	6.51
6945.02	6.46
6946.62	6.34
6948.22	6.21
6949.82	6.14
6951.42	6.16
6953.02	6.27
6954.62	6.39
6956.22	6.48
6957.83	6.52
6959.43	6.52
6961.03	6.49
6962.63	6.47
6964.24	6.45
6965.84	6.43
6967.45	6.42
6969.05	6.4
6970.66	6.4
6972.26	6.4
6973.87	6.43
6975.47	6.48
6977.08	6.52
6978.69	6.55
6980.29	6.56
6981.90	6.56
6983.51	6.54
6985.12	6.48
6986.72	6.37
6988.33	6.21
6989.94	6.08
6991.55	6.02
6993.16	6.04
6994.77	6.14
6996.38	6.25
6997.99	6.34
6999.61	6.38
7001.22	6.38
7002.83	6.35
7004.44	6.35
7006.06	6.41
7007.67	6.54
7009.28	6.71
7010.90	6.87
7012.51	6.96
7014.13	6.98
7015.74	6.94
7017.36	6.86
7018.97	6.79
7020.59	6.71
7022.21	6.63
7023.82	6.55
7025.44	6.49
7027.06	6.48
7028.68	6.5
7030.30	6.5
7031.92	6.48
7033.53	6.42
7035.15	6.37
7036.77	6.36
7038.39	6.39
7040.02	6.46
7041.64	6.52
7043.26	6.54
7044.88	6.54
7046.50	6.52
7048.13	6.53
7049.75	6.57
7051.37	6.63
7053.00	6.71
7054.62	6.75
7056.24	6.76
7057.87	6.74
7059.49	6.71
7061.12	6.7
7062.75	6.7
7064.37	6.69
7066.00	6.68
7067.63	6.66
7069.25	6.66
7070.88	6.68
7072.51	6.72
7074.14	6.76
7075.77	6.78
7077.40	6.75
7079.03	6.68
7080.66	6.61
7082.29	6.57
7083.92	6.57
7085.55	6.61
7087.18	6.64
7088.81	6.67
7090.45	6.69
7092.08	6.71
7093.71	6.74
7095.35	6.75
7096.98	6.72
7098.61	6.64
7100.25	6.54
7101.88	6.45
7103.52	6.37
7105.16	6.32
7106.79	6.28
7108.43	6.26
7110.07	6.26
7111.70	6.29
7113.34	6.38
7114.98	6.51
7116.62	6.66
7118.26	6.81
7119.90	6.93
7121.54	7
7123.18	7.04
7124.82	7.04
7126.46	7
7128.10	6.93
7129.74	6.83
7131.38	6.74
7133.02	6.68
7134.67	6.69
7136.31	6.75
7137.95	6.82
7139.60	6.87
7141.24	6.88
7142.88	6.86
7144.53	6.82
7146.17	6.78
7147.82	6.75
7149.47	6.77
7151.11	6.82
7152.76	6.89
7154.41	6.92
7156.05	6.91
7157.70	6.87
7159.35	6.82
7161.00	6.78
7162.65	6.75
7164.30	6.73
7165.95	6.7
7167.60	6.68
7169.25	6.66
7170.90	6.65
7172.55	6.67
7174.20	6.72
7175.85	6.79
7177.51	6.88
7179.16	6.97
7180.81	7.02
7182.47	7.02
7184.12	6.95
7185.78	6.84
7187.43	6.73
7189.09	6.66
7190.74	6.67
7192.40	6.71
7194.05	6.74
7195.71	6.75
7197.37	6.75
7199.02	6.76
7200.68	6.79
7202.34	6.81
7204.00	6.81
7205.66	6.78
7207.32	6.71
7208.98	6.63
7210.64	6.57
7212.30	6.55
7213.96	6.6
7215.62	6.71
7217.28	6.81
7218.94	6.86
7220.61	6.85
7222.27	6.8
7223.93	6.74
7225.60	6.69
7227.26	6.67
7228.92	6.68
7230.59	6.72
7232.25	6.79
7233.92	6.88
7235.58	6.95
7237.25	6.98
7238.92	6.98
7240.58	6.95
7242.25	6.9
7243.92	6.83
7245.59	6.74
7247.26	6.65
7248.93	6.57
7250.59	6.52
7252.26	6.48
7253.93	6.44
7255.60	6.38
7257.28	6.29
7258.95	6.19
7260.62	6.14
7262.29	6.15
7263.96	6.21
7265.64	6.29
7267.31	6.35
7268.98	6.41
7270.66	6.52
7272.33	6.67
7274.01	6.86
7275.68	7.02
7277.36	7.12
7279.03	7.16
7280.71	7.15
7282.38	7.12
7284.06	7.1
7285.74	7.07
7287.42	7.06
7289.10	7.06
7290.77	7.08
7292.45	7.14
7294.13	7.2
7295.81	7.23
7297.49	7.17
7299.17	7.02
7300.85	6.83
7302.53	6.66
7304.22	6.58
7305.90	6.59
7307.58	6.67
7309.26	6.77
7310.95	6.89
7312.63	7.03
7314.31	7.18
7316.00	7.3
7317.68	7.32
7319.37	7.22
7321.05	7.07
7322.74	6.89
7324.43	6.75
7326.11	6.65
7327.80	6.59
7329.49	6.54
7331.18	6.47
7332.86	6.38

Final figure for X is 6.65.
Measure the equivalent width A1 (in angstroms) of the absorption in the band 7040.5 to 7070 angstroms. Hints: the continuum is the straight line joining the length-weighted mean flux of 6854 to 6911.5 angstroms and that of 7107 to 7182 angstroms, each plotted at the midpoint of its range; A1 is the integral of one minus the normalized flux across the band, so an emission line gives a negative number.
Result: 0.4 angstroms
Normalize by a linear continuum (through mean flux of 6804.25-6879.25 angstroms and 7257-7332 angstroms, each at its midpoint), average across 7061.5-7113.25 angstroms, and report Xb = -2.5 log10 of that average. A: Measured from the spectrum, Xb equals 0.04 mag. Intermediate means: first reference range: 6.88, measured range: 6.59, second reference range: 6.82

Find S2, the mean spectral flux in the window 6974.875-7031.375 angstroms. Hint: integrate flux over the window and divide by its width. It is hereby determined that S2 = 6.5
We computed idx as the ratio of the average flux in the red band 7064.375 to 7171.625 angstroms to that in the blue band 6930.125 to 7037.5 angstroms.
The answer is 1.04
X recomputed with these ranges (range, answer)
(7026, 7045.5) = 6.46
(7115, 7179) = 6.81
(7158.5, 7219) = 6.76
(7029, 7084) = 6.61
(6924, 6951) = 6.48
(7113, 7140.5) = 6.81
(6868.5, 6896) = 6.53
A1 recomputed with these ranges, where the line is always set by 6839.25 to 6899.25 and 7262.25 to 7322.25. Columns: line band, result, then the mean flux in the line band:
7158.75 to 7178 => 0.29 angstroms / 6.73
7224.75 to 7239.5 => 0.13 angstroms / 6.81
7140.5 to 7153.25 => 0.01 angstroms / 6.82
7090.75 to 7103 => 0.27 angstroms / 6.65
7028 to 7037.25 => 0.44 angstroms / 6.44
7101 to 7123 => 0.93 angstroms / 6.52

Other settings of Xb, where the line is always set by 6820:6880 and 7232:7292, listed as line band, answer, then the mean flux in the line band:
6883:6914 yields 0.051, 6.52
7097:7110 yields 0.058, 6.42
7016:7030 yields 0.026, 6.63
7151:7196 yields -0.007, 6.8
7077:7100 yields 0.018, 6.66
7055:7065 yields 0.010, 6.72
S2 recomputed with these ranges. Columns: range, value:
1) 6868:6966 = 6.56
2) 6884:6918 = 6.56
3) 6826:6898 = 6.71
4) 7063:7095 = 6.68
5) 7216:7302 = 6.77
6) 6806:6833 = 6.96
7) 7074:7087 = 6.66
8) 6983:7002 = 6.26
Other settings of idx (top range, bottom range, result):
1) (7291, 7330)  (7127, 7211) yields 1.02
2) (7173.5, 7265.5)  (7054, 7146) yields 1.00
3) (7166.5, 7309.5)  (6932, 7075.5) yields 1.04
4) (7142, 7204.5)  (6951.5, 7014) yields 1.06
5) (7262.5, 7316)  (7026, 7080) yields 1.04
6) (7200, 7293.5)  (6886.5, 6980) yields 1.03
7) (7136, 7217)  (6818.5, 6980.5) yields 1.02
